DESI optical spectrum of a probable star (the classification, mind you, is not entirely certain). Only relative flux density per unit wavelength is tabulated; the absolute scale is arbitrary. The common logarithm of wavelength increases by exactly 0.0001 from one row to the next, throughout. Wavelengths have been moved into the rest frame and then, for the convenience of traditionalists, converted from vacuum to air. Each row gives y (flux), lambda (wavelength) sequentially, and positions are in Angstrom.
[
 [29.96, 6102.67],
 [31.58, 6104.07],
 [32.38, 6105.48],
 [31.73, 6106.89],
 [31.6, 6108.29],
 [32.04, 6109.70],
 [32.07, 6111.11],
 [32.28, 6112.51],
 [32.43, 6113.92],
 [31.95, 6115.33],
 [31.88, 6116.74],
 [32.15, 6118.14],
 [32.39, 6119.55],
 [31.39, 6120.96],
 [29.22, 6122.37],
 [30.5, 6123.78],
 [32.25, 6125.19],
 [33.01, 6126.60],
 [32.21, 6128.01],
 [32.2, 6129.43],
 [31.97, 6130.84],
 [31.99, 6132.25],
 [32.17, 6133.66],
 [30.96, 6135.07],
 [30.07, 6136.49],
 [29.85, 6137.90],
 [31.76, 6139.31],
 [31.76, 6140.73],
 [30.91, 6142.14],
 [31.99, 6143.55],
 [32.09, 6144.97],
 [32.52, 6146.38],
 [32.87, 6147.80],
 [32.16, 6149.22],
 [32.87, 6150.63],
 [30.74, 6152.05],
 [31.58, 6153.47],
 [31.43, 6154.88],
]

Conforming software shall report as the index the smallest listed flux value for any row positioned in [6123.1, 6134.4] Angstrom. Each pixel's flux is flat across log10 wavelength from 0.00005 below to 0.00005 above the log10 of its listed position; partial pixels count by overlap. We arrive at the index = 30.5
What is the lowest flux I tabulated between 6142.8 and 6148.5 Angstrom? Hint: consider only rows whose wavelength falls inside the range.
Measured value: 31.99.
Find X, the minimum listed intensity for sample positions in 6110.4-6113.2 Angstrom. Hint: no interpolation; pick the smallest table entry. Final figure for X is 32.07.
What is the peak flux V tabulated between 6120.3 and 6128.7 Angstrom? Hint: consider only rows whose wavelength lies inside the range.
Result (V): 33.01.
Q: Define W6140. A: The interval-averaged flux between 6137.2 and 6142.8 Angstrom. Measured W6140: 31.1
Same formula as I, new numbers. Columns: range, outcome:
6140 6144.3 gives 30.91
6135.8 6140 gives 29.85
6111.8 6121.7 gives 31.39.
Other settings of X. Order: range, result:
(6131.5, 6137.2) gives 30.07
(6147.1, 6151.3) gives 32.16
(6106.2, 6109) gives 31.6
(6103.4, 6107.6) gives 31.58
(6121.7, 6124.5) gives 29.22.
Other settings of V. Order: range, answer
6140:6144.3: 31.99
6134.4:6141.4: 31.76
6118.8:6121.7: 32.39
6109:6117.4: 32.43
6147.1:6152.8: 32.87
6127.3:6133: 32.21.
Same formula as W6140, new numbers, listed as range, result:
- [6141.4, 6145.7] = 31.7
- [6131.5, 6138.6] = 31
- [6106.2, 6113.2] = 32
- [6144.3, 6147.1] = 32.3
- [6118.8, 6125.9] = 31.2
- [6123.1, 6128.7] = 32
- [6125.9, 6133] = 32.3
